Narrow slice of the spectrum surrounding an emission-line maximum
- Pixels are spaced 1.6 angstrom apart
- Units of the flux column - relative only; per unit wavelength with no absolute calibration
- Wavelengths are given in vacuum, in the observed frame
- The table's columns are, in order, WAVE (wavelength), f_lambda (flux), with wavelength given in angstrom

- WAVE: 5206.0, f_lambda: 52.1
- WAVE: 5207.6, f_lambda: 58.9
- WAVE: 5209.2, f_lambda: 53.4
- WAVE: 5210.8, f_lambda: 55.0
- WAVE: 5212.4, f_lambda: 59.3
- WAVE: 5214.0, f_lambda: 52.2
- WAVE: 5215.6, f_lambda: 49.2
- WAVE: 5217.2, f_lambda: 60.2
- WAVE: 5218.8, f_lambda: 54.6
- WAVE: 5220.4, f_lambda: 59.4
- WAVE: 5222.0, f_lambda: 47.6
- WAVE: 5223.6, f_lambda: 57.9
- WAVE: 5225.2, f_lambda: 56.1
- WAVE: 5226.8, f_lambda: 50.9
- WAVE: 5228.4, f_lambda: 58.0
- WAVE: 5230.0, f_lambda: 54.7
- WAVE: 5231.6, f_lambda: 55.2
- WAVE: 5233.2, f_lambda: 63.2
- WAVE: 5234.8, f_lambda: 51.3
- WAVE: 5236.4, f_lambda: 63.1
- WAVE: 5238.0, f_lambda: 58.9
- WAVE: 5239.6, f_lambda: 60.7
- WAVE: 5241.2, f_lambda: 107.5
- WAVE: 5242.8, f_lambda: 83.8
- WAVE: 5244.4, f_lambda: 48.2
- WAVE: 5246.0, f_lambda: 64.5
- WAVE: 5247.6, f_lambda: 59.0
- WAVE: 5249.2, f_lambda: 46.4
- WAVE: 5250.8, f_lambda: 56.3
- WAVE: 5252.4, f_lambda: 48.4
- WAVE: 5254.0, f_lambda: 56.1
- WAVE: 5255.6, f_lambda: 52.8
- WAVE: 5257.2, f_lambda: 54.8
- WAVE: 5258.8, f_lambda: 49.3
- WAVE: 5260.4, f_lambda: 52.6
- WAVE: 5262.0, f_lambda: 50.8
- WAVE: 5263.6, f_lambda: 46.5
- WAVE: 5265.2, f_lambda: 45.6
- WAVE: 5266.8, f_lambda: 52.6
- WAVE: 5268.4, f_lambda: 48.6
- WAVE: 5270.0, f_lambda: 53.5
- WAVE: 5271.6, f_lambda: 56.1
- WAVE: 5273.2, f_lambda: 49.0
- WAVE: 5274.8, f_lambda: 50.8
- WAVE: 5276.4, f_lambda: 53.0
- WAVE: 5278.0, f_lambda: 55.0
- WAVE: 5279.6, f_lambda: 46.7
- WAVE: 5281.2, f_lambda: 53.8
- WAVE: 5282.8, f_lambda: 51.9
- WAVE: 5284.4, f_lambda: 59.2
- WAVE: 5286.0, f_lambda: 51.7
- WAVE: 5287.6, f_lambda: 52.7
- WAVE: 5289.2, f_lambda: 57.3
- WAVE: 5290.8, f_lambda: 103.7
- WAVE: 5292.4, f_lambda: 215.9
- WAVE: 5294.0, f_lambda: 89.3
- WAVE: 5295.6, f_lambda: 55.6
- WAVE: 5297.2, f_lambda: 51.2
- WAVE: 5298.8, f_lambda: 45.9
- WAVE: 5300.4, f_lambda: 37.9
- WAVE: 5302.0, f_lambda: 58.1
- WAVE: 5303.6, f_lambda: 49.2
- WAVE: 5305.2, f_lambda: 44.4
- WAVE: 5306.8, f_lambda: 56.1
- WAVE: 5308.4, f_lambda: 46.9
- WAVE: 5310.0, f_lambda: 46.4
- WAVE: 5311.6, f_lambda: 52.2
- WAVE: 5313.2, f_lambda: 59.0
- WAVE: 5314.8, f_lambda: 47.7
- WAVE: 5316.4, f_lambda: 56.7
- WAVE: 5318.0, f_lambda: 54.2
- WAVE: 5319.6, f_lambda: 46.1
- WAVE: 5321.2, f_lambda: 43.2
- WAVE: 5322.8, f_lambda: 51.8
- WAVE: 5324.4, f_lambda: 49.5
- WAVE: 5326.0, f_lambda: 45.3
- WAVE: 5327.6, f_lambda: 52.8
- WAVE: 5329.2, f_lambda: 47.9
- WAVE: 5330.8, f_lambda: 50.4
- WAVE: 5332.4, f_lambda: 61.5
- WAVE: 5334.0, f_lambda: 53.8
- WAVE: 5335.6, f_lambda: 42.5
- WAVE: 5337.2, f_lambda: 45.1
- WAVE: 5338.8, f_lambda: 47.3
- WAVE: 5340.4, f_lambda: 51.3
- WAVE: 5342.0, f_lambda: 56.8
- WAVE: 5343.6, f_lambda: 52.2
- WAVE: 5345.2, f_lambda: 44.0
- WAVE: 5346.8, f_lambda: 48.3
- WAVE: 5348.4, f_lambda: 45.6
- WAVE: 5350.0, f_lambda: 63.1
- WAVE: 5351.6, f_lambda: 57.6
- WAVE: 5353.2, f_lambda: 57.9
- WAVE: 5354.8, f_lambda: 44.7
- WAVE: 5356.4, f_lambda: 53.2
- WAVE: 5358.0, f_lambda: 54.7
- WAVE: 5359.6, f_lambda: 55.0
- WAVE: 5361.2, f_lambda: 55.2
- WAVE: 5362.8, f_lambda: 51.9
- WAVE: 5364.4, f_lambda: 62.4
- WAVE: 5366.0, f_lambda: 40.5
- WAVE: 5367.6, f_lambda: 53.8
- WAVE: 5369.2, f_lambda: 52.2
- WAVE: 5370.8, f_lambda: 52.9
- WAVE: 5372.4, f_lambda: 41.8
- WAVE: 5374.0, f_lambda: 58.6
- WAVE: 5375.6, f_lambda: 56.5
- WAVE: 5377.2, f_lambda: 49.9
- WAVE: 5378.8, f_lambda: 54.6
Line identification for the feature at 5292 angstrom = [O III] 5007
